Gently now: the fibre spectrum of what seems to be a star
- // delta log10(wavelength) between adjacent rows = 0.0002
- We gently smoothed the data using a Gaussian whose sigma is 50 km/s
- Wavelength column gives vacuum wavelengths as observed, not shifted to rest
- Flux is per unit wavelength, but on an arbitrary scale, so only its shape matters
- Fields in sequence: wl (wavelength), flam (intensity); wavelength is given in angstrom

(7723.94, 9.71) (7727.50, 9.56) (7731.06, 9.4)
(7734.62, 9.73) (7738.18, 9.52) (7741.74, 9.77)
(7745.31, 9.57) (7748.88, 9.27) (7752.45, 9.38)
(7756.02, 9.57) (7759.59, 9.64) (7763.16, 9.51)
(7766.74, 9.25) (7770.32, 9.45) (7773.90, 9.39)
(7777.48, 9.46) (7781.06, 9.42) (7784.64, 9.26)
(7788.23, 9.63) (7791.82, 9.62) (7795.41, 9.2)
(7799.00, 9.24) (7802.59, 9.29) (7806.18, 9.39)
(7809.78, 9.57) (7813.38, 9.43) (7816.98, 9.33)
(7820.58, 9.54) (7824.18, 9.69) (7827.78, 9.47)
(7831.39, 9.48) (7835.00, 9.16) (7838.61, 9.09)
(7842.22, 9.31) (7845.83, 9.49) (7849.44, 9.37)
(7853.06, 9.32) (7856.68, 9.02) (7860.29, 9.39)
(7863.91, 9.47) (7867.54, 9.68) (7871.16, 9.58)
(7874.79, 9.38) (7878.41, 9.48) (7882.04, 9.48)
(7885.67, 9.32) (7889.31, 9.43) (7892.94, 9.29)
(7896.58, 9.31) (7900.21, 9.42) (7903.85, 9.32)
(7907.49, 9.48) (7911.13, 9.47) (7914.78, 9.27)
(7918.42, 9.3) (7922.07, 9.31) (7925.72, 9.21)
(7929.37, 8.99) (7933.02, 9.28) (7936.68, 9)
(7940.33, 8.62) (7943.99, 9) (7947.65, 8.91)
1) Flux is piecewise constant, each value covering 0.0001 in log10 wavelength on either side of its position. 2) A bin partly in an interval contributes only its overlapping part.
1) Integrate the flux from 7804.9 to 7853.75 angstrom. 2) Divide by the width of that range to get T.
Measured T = 9.4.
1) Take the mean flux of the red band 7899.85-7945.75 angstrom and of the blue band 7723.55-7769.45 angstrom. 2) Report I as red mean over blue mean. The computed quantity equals 0.97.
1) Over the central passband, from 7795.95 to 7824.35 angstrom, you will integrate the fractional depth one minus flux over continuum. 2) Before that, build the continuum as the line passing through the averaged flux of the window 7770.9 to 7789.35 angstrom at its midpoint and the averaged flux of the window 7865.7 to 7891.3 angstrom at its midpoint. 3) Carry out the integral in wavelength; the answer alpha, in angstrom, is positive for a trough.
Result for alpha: 0.10 angstrom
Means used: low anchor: 9.43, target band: 9.41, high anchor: 9.48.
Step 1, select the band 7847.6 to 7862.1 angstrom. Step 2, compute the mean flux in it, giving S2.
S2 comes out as 9.28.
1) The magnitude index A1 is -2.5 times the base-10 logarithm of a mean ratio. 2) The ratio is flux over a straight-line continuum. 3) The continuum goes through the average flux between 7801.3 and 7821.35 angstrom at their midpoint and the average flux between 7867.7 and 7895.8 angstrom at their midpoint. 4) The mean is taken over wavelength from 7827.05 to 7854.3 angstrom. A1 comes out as 0.01 mag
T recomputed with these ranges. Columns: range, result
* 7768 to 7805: 9.39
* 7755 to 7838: 9.43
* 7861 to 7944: 9.32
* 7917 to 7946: 9.08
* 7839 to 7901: 9.39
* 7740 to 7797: 9.46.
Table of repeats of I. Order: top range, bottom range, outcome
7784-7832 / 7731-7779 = 0.99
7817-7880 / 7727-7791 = 0.99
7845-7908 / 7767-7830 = 1.00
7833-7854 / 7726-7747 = 0.97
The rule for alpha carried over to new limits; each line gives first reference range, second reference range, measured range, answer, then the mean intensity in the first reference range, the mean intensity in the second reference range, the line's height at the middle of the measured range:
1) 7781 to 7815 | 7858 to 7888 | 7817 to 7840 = 0.1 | 9.4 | 9.46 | 9.43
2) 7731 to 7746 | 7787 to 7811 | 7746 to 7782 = 0.4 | 9.63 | 9.41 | 9.54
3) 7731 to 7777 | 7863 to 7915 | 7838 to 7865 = 0.4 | 9.5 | 9.43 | 9.45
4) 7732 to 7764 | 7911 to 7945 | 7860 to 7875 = -0.4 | 9.55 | 9.13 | 9.27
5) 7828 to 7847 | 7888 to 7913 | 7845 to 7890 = -0.3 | 9.31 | 9.39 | 9.35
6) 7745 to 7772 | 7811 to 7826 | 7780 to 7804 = 0.2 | 9.45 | 9.5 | 9.48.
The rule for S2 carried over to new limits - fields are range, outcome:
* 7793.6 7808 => 9.28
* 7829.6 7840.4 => 9.24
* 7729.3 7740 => 9.56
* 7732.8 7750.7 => 9.57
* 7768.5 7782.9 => 9.43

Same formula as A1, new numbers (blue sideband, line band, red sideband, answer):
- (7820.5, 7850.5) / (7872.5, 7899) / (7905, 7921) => 0.00 mag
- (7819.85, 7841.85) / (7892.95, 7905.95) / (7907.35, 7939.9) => -0.01 mag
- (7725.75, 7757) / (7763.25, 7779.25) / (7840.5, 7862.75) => 0.01 mag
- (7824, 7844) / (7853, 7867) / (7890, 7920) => 0.00 mag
